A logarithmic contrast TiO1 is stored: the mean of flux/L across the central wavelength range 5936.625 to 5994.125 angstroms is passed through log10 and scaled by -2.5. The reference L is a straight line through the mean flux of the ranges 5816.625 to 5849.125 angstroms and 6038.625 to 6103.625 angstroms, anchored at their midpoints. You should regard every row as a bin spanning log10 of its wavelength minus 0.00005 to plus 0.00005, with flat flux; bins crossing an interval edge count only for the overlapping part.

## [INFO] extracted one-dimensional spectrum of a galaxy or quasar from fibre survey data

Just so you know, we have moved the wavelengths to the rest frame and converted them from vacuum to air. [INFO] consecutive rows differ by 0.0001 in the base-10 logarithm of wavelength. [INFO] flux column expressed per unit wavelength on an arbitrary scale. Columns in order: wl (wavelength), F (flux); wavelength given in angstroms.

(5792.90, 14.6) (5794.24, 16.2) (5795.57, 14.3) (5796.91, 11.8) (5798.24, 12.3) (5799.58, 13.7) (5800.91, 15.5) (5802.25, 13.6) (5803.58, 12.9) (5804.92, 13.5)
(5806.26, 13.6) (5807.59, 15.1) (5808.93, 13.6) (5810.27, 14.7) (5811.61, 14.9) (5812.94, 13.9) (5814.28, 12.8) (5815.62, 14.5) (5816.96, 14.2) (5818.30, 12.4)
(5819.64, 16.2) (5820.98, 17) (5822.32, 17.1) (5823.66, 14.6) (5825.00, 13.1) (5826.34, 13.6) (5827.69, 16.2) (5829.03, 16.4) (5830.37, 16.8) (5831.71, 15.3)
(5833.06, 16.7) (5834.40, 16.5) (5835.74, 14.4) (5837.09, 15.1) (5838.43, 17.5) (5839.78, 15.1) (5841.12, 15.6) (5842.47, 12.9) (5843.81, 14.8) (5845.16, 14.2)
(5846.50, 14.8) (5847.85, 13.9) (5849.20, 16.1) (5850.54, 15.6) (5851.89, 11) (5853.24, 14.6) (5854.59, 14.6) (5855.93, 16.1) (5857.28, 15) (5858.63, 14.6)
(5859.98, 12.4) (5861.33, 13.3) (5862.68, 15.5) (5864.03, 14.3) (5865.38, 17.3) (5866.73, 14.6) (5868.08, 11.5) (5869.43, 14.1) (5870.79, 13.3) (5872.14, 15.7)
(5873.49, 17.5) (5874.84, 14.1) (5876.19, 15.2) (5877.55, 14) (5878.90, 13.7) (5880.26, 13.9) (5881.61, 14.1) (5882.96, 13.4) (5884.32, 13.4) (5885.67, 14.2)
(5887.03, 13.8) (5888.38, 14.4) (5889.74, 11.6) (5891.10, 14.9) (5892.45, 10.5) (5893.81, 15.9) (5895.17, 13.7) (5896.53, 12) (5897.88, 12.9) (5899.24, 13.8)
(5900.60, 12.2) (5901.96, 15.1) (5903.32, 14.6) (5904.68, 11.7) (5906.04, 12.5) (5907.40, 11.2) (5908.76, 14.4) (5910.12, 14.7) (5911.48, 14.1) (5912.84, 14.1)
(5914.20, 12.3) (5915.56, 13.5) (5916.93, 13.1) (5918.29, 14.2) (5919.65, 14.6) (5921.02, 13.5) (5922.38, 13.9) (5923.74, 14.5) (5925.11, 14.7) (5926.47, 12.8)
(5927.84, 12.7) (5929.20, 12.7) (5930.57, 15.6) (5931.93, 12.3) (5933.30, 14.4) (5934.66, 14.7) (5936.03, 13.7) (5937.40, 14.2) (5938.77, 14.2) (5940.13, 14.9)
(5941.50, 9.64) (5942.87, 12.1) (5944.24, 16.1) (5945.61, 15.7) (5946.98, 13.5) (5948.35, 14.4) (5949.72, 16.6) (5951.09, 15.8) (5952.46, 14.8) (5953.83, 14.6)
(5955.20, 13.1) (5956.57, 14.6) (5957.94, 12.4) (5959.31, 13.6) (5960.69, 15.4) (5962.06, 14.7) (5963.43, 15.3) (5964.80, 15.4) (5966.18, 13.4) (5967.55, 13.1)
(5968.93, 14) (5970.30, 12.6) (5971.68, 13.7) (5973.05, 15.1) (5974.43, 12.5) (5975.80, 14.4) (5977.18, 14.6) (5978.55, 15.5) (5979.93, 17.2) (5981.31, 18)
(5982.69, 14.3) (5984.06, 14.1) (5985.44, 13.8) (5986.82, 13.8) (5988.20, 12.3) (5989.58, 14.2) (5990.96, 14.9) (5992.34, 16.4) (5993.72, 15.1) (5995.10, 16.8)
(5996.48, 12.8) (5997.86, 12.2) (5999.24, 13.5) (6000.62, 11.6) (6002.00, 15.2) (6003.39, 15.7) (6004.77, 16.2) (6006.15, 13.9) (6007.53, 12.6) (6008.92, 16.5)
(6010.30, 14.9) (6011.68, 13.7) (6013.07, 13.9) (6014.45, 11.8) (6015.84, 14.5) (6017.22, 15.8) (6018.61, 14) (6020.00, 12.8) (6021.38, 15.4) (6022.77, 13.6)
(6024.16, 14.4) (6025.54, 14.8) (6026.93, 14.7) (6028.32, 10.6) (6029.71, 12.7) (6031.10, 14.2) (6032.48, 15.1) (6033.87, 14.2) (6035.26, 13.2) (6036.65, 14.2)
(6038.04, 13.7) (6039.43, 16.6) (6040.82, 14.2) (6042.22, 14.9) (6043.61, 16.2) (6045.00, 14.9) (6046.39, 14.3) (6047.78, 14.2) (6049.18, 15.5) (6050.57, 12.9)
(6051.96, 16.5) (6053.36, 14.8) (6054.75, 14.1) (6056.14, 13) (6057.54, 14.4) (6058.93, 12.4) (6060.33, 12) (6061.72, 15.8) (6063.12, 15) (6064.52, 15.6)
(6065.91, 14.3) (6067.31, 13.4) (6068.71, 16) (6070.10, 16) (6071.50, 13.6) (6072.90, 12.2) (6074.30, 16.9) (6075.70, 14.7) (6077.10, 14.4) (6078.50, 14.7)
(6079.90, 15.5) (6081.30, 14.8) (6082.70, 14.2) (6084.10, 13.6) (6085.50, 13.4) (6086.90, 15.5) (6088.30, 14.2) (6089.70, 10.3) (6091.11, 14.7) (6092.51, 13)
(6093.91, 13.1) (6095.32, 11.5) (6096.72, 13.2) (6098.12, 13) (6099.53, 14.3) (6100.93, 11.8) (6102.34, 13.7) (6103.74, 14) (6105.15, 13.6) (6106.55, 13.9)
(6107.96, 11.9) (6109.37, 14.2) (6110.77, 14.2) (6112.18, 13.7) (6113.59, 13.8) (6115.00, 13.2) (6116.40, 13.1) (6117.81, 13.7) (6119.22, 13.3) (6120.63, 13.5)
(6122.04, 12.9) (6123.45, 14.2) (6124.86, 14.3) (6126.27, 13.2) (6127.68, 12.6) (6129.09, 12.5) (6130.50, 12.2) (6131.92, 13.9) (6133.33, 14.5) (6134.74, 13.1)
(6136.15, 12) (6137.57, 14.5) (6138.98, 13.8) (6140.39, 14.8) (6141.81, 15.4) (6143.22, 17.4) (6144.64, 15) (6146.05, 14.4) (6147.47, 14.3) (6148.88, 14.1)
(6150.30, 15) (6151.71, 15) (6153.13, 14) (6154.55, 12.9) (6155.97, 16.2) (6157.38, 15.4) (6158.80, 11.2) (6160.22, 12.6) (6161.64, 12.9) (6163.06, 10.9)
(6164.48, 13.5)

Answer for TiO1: 0.02 mag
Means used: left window 15.2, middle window 14.4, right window 14.2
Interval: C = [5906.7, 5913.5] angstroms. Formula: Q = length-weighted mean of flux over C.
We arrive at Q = 13.7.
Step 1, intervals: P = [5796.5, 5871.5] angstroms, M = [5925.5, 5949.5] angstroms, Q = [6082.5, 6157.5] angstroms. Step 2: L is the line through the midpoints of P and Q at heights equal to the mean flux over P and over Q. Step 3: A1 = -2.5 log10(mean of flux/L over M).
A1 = 0.04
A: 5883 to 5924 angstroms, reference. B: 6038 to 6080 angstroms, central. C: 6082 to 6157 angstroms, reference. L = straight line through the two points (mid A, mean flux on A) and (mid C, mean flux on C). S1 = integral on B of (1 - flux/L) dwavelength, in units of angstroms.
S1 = -2.9 angstroms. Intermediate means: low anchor 13.5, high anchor 13.7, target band 14.6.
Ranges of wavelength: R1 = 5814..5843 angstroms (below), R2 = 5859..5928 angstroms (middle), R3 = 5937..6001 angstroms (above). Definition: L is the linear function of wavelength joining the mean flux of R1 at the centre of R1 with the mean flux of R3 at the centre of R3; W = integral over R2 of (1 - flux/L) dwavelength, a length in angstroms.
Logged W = 4.61 angstroms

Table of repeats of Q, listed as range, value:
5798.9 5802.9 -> 14.3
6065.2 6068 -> 13.9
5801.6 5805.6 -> 13.3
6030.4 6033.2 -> 14.7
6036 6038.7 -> 13.9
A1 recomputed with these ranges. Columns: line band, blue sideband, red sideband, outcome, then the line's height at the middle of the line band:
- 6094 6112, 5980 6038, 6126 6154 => 0.067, 14.1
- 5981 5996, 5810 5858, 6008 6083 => -0.018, 14.5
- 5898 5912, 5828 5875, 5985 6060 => 0.100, 14.7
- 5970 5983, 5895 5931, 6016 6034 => -0.080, 13.8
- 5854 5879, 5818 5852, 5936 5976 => 0.025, 14.9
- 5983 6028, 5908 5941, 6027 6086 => -0.003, 14.2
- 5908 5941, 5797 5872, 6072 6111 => 0.031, 14.3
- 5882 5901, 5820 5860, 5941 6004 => 0.111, 14.8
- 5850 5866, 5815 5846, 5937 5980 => 0.037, 15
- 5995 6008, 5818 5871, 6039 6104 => 0.034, 14.4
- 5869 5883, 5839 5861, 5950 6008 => -0.005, 14.4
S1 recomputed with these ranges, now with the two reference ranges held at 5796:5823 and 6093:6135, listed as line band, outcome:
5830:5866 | -2.25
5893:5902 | 0.27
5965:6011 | -2.42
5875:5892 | 0.15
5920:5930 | 0.18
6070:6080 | -0.88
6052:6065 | -0.70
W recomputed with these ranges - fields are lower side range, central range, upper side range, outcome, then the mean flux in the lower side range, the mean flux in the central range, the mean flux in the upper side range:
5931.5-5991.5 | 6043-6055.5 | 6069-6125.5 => -0.8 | 14.3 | 14.8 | 13.8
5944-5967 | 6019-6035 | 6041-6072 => 0.8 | 14.6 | 13.9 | 14.5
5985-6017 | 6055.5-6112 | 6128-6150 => 1.0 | 14.2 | 13.9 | 14.1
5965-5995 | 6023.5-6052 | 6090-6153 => -0.3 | 14.5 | 14.3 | 13.7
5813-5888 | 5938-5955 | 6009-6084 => 0.2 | 14.7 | 14.3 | 14.4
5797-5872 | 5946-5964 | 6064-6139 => -0.4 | 14.6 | 14.5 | 13.7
